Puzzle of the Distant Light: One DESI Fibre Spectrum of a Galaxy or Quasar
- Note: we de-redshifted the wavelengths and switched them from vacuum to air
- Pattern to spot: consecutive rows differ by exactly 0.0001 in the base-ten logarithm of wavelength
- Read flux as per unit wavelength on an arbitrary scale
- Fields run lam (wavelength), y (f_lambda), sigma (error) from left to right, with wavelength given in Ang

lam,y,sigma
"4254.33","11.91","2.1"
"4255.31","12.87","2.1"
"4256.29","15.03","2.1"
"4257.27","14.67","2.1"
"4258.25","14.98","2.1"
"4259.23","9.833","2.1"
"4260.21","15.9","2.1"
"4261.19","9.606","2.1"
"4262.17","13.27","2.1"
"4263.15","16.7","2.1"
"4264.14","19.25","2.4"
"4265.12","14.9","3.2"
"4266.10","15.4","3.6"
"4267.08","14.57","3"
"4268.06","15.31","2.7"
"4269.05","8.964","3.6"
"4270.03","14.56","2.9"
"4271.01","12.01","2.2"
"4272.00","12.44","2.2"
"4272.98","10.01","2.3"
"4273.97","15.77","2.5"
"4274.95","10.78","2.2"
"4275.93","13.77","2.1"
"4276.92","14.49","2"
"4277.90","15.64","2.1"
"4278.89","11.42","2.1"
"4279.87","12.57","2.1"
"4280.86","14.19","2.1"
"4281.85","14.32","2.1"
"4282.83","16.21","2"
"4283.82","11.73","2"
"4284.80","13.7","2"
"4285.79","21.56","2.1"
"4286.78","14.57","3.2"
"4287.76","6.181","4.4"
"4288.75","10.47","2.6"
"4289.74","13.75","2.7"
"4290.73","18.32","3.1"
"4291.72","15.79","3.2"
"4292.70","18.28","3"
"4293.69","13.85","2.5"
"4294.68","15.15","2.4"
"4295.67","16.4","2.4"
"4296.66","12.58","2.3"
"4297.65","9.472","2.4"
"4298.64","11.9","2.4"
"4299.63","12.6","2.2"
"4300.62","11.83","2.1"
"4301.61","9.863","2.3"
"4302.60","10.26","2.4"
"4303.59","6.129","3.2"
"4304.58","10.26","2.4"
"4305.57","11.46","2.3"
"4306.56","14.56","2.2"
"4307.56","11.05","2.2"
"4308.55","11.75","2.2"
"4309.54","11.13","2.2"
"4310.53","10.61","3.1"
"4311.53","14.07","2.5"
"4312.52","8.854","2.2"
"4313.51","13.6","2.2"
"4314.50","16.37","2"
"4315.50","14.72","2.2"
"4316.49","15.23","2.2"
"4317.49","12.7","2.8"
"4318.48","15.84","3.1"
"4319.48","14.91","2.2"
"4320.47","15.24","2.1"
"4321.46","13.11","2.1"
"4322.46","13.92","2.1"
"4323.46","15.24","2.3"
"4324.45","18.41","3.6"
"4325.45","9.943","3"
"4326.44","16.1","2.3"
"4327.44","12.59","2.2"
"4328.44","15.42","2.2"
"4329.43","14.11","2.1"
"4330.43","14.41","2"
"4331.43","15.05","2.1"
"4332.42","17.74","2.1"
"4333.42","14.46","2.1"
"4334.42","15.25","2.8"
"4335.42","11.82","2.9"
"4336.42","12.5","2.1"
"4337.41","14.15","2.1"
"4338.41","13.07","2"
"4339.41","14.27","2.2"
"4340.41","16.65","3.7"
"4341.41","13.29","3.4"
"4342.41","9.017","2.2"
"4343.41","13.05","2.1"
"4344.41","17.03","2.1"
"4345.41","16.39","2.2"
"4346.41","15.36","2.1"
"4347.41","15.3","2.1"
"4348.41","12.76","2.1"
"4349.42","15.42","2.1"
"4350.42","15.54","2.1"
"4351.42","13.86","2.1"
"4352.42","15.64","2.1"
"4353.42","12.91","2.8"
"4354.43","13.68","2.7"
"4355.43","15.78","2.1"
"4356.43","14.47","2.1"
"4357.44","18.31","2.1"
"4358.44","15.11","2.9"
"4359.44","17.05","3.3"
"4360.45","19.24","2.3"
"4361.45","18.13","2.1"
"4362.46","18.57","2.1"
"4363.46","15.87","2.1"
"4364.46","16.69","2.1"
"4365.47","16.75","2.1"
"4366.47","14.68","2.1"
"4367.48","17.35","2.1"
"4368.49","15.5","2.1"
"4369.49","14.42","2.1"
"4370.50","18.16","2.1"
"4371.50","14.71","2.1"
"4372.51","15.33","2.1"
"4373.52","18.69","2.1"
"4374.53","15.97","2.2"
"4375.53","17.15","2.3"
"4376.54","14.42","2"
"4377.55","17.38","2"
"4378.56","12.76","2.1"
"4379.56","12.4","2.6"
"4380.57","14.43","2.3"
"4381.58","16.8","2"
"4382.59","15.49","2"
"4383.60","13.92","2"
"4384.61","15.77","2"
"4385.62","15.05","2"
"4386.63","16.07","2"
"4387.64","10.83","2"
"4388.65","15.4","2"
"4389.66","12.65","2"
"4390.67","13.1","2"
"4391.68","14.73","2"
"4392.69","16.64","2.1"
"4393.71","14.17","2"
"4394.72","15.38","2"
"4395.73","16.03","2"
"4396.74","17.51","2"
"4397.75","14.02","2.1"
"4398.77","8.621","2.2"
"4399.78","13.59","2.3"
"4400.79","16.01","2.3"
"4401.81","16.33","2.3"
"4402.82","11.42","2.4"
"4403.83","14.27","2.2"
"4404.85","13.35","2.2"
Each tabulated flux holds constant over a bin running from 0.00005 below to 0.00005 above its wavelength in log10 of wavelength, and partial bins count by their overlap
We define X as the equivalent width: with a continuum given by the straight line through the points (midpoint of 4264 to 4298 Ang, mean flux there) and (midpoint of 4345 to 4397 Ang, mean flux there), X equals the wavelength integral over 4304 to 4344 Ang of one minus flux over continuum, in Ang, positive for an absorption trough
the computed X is 2.8 Ang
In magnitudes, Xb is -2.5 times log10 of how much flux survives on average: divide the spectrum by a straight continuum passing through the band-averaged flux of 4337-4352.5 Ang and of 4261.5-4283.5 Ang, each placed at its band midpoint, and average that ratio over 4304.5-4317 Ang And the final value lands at 0.12 mag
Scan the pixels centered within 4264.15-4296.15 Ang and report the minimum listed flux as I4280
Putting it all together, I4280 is 6.181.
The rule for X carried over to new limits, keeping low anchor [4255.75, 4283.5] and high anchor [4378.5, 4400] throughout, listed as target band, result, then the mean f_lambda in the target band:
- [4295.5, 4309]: 2.5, 11.3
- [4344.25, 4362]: -1.8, 15.6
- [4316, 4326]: -0.3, 14.5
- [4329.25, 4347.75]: -0.3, 14.4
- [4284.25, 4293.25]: -0.5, 14.7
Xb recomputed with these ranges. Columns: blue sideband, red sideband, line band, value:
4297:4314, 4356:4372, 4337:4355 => 0.044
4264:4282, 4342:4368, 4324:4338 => 0.042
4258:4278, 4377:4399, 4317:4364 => -0.048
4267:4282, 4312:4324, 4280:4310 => 0.050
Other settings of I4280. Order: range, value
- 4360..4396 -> 10.83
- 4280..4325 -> 6.129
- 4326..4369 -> 9.017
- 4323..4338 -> 9.943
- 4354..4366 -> 13.68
